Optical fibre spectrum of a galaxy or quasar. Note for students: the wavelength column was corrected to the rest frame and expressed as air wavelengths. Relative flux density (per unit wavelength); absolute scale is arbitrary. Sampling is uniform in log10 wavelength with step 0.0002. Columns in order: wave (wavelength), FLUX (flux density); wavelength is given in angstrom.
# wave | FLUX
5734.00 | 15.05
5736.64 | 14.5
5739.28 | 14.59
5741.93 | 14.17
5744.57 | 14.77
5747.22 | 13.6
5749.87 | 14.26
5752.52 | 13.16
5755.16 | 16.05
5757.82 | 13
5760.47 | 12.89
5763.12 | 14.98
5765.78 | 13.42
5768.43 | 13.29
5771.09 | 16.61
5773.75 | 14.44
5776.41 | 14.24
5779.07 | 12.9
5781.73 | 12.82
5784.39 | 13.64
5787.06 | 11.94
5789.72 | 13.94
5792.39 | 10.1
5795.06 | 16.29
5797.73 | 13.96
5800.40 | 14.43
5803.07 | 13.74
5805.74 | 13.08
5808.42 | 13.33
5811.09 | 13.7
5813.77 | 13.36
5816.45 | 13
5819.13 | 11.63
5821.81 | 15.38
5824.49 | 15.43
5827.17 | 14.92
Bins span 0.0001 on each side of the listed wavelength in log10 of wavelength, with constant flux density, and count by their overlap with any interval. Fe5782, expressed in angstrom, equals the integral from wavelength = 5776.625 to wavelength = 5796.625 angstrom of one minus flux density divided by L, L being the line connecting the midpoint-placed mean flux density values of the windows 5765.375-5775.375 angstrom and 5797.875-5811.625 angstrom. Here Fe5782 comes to 1.36 angstrom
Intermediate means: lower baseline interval 14.5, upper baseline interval 13.7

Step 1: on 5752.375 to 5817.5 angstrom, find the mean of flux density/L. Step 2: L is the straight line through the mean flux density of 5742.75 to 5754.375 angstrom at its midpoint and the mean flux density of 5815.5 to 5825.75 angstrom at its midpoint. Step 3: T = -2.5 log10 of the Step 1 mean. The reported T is 0.02 mag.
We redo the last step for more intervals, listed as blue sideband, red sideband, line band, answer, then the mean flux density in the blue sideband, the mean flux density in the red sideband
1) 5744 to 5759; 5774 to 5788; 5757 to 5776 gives -0.04 mag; 14.1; 13.2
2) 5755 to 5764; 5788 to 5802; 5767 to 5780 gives -0.04 mag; 14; 13.7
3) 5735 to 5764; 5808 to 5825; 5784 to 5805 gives 0.03 mag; 14.2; 13.6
